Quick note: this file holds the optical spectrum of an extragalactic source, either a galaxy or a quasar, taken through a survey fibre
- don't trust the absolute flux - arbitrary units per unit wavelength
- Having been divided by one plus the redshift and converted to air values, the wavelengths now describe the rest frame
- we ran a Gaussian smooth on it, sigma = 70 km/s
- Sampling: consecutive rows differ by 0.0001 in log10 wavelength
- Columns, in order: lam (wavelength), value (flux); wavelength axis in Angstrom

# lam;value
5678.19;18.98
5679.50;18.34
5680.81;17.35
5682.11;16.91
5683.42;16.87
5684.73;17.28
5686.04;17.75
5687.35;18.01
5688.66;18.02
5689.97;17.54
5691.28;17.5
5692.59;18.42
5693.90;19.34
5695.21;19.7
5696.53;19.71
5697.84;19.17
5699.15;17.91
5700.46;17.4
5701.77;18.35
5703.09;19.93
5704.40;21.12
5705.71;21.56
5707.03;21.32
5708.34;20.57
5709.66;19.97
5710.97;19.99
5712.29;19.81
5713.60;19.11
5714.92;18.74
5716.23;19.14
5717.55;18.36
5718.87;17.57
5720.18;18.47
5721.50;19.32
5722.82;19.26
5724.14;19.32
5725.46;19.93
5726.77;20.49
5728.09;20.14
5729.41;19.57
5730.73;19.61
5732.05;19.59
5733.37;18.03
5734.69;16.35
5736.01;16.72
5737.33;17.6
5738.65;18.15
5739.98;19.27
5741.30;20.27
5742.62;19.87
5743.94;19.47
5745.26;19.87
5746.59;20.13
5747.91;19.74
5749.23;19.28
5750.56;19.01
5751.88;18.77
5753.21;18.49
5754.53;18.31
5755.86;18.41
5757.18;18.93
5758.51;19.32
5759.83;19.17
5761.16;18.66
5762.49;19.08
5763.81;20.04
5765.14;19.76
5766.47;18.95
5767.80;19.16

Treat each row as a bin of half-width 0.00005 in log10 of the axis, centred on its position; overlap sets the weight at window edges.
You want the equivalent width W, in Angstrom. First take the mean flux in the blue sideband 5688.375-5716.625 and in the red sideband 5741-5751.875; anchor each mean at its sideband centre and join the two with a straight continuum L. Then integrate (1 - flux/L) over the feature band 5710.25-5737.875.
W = 0.8 Angstrom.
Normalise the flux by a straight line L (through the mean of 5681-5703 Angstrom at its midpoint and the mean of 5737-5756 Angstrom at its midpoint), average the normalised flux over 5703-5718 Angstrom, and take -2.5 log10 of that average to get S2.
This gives -0.09 mag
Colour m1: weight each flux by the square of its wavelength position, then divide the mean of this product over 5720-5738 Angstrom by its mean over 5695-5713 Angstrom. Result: 0.97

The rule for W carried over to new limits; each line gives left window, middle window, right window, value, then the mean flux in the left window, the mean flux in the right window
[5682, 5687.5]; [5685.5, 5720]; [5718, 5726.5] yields -1.75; 17.3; 19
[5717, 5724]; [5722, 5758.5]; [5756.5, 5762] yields -0.44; 18.6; 19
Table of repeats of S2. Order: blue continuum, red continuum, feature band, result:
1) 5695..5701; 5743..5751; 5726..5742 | 0.03 mag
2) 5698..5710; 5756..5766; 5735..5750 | 0.02 mag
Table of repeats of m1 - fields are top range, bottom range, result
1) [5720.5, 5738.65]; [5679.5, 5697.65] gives 1.06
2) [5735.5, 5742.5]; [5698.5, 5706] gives 0.97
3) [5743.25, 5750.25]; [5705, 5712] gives 0.97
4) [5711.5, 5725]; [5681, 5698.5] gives 1.05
